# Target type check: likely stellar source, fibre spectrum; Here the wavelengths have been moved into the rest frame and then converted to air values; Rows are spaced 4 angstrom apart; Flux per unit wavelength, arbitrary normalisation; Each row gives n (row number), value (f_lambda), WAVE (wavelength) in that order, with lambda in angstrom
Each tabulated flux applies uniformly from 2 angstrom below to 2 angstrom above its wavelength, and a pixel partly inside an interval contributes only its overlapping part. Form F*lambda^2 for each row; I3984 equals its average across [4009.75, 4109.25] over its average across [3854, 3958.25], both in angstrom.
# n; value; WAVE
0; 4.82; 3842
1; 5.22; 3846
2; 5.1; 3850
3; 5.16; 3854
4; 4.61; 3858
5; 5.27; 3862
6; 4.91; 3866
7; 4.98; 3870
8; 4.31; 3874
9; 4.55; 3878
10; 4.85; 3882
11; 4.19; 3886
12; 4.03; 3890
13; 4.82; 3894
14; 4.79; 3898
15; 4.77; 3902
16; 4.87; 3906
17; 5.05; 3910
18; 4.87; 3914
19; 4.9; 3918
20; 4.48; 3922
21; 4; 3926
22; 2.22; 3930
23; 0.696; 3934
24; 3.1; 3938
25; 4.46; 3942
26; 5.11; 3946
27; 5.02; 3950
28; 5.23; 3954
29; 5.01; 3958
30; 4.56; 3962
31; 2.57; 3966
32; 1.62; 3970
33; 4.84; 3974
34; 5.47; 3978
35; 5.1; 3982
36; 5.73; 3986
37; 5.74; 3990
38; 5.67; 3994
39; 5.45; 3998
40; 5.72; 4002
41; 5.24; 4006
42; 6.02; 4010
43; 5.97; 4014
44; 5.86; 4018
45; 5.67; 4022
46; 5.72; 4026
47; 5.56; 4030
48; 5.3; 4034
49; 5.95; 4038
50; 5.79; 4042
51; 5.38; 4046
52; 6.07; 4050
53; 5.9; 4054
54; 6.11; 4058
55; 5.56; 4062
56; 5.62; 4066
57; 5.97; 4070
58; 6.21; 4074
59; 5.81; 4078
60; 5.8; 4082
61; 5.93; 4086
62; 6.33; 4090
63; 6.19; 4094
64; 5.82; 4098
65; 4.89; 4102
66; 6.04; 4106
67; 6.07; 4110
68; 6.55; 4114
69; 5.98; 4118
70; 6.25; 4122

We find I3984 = 1.42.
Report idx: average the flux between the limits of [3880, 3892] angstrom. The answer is 4.36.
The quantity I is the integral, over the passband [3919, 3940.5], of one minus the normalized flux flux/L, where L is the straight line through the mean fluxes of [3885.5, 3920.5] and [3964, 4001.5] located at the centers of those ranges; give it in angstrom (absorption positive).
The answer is 7.7 angstrom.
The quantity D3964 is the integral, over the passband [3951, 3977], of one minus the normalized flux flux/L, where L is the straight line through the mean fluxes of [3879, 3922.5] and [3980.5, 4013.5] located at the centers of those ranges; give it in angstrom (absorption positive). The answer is 6.0 angstrom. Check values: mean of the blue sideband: 4.7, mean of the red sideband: 5.61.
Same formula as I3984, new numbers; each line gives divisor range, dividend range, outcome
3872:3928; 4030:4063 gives 1.34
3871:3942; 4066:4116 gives 1.57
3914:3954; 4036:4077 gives 1.59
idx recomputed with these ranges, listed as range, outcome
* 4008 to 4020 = 5.95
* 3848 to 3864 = 5.04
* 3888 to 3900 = 4.55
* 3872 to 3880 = 4.43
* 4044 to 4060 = 5.87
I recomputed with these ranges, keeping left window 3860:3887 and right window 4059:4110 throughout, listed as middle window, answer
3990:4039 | -1.7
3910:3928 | 1.3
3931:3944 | 6.1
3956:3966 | 1.7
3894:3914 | 0.2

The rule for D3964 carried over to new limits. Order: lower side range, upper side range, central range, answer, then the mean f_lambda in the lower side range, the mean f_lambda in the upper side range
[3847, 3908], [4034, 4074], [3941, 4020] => 5.2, 4.76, 5.81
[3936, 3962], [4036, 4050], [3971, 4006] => -1.5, 4.65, 5.76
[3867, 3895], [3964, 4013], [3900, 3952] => 6.5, 4.54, 4.95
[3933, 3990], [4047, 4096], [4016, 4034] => -1.4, 4.3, 5.95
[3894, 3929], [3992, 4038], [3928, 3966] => 8.8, 4.65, 5.67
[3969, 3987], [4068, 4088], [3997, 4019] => -3.0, 4.65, 5.94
